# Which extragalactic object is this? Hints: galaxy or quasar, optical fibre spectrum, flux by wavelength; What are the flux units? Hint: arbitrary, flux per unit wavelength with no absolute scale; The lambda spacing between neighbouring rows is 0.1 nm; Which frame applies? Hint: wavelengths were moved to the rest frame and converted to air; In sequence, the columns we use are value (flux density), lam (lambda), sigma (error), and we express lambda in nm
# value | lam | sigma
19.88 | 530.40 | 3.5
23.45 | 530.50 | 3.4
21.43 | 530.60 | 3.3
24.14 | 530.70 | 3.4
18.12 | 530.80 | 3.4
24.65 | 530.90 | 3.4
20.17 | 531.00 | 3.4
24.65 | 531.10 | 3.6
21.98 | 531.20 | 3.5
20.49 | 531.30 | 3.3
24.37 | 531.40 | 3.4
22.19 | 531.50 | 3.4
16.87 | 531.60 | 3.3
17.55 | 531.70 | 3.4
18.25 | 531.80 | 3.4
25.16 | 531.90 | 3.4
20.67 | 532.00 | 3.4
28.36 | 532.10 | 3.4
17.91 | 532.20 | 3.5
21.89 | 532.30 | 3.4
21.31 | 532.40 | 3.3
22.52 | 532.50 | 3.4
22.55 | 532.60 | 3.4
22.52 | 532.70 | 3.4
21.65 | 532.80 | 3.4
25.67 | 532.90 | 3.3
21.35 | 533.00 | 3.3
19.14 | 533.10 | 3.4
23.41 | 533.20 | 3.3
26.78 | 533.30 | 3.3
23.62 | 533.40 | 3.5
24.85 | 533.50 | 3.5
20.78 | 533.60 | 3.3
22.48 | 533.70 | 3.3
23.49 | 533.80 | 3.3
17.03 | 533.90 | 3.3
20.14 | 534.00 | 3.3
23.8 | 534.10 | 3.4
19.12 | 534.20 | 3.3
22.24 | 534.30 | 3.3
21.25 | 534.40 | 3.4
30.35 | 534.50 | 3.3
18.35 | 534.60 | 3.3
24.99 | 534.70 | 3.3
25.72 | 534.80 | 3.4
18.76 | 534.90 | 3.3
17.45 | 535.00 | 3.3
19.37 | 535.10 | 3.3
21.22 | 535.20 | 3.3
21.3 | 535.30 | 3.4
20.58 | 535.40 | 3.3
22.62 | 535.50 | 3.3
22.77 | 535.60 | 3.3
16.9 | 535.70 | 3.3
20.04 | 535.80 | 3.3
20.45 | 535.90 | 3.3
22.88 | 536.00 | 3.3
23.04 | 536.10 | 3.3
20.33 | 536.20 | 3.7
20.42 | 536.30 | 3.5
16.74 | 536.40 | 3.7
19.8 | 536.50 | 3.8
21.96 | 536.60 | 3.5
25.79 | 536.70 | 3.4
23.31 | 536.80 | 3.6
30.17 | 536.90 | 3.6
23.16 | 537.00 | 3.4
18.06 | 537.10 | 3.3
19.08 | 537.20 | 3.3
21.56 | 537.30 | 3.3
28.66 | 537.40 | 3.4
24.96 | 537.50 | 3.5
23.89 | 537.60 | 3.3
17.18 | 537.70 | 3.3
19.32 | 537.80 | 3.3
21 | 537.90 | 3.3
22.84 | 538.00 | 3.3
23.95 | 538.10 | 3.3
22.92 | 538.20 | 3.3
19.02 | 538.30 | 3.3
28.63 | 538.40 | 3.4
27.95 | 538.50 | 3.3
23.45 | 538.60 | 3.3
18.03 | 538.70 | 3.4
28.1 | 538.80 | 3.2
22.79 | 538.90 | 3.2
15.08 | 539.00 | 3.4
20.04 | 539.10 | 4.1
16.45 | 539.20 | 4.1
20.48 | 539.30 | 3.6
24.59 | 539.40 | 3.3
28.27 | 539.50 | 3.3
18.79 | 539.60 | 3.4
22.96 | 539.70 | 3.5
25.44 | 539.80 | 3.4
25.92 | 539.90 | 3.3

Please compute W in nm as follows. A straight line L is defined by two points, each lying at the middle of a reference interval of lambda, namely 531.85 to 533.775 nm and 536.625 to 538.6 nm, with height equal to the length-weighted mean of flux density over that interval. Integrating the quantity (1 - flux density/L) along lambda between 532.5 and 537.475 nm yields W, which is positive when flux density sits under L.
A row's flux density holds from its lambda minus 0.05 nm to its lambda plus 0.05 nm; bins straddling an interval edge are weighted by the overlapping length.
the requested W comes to 0.21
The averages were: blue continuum 22.8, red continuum 23.2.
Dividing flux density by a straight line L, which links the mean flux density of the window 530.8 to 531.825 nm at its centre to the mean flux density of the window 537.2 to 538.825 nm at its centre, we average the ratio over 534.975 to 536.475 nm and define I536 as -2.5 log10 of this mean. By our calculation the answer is 0.10 mag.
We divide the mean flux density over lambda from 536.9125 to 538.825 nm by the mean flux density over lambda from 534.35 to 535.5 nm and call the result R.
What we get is 1.0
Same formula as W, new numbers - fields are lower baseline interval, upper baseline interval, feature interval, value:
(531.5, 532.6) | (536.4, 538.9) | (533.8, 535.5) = 0.04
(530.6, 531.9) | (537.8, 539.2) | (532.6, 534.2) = -0.06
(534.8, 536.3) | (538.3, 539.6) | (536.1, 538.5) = -0.09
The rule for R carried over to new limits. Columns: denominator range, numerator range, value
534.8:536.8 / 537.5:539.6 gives 1.06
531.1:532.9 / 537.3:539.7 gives 1.03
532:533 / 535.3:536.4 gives 0.92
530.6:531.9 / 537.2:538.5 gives 1.07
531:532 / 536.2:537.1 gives 1.05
